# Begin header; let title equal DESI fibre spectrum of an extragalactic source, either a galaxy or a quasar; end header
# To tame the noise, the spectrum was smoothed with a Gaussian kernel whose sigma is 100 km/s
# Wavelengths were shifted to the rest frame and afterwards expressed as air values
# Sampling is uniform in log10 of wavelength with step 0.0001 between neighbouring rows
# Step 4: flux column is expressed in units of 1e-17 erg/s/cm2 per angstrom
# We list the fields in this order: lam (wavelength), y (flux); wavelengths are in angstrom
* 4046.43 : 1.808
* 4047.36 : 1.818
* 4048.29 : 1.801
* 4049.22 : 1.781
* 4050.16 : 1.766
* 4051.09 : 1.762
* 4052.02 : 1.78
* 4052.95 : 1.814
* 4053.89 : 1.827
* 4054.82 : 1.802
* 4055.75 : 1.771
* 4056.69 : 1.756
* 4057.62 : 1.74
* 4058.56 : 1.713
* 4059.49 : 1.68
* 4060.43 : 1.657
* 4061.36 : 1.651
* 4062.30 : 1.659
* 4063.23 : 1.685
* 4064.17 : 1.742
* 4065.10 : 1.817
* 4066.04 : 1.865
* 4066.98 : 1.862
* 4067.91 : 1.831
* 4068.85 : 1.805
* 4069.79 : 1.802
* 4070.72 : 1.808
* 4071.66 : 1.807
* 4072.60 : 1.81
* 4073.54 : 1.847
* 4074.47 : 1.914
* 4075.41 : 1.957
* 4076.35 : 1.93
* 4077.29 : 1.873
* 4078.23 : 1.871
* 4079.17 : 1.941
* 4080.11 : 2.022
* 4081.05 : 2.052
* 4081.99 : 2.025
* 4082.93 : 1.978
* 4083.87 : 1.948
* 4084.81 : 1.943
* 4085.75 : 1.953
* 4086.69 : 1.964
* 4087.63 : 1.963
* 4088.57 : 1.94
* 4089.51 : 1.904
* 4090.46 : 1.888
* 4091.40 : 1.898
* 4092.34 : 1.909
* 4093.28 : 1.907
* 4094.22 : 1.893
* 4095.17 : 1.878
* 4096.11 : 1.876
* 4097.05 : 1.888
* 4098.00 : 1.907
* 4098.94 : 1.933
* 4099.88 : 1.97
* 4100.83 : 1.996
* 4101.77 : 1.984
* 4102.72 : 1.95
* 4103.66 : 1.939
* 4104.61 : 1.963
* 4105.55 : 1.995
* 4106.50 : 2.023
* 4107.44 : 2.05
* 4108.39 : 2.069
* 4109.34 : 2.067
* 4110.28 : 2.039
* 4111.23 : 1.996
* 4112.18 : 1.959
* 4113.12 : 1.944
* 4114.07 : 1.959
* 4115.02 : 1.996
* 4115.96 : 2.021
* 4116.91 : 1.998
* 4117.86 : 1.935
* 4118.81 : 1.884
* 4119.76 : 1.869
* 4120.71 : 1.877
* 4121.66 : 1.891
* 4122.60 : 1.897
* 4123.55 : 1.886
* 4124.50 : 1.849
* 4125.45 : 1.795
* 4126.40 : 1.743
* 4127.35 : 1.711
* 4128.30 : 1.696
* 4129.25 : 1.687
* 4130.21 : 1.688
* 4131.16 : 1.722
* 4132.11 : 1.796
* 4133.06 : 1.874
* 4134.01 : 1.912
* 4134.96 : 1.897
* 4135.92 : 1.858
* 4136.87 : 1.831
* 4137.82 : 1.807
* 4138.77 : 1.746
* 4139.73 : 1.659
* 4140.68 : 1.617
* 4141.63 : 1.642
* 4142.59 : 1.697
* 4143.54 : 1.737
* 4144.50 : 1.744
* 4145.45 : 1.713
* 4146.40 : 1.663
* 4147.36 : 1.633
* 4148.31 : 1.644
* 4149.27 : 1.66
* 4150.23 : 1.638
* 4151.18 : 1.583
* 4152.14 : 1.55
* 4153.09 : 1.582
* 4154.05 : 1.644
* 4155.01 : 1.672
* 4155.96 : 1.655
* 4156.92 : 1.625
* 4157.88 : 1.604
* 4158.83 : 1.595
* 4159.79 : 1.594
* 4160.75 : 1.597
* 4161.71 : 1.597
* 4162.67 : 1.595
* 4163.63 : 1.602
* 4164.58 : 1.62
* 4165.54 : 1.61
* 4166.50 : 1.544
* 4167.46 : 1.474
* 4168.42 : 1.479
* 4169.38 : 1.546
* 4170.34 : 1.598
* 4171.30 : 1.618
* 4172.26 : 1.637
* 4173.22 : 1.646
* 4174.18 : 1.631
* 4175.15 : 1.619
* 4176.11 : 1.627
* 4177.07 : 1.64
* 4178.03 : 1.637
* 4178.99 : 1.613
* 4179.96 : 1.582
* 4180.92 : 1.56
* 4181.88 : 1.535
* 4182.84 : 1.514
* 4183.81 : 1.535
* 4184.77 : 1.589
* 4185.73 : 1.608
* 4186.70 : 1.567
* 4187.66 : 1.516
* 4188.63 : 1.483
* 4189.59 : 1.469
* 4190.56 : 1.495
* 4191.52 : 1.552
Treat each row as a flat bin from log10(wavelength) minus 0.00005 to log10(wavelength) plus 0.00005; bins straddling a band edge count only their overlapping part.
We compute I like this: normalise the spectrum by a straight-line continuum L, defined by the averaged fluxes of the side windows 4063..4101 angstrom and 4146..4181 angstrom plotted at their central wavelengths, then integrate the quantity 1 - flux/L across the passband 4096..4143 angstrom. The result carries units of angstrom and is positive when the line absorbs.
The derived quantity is -3.1 angstrom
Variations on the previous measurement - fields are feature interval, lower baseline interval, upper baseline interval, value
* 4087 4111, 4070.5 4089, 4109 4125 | -0.2 angstrom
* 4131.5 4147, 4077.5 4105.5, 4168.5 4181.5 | -0.1 angstrom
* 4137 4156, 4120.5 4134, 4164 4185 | 0.5 angstrom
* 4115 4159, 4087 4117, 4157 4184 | 0.5 angstrom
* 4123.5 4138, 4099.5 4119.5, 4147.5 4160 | 0.1 angstrom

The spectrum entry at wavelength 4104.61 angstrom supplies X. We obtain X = 1.963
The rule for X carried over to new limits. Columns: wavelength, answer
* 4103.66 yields 1.939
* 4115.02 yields 1.996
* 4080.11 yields 2.022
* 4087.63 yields 1.963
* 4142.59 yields 1.697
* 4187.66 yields 1.516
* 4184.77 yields 1.589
